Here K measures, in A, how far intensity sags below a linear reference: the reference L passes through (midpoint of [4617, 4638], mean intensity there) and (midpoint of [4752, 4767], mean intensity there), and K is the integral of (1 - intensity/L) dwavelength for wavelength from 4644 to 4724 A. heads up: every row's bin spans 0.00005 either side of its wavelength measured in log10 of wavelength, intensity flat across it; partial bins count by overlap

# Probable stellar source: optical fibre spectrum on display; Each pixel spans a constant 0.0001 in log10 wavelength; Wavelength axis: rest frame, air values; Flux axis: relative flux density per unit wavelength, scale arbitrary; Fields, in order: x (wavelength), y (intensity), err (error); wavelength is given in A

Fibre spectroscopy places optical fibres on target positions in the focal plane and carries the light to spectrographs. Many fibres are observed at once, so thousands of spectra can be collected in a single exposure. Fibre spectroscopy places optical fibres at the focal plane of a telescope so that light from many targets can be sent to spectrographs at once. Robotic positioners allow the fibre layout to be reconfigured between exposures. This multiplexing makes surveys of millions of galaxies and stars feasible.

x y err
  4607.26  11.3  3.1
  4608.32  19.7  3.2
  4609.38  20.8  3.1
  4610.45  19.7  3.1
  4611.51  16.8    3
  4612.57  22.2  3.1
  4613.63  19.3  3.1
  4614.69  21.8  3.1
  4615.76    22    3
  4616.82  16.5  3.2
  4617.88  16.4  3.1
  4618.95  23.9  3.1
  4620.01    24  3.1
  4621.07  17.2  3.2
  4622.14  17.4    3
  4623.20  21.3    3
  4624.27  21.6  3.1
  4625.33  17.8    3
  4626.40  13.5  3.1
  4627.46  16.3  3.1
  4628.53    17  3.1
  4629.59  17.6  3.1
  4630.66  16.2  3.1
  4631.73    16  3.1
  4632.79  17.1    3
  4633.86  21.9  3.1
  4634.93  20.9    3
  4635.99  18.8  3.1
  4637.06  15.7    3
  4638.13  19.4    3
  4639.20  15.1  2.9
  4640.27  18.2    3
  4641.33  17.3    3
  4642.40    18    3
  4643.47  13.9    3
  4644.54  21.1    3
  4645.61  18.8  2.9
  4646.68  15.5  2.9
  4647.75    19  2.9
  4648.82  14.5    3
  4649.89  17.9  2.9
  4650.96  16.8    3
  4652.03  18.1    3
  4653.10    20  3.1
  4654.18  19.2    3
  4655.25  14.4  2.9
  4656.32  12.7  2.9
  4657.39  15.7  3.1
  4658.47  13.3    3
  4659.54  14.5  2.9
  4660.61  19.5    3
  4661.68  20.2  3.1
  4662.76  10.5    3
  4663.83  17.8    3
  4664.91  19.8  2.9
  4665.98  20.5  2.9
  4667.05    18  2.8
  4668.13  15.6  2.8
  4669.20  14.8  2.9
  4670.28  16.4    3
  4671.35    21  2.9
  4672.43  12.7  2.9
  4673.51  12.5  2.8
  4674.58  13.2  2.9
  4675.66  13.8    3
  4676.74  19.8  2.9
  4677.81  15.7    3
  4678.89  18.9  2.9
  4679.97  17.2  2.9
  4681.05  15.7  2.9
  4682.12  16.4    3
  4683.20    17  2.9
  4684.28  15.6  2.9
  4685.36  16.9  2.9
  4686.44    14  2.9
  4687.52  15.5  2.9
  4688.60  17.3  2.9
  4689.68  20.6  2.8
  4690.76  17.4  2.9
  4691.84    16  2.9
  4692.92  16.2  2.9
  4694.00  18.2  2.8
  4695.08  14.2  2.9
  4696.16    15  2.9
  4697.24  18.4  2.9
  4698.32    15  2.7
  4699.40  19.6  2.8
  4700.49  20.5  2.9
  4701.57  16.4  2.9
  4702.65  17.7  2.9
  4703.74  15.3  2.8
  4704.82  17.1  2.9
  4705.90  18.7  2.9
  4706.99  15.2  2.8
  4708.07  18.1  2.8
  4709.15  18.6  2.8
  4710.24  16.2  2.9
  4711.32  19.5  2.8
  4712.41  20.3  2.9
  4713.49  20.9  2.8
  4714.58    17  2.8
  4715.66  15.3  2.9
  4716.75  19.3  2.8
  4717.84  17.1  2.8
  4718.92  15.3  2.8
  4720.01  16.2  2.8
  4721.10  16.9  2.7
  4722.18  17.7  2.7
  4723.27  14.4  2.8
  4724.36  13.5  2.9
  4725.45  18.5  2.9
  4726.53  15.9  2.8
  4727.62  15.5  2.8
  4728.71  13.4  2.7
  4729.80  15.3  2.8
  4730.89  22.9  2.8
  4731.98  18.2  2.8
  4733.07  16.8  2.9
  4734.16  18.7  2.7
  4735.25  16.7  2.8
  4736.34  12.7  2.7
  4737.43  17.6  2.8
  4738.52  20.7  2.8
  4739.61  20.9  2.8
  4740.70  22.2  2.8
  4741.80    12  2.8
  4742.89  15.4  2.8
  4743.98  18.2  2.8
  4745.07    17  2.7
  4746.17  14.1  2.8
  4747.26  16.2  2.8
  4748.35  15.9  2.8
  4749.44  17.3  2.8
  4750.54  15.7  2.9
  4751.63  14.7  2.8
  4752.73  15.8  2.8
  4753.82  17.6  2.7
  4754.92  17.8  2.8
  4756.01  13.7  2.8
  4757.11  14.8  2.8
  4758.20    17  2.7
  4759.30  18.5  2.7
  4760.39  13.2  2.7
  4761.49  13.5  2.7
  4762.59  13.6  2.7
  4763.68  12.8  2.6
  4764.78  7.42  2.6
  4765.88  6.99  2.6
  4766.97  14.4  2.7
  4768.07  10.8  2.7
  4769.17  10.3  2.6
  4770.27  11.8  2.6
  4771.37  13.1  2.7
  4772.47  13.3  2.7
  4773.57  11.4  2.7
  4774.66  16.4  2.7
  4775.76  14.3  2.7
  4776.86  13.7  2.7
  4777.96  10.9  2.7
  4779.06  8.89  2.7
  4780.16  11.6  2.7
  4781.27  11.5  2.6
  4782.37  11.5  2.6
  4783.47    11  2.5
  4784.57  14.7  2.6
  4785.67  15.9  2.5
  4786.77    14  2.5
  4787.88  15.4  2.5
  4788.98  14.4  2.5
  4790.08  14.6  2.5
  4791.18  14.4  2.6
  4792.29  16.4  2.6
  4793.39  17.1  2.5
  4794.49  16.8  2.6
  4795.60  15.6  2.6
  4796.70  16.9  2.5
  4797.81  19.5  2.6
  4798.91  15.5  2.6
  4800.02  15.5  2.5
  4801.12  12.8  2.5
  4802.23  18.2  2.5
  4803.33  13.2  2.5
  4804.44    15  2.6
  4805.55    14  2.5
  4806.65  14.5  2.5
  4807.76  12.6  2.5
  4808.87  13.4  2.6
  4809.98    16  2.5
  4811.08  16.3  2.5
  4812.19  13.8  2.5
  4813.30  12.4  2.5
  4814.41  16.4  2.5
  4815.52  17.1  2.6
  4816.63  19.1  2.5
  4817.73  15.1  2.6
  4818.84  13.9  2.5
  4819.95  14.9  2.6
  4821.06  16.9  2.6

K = -1.9 A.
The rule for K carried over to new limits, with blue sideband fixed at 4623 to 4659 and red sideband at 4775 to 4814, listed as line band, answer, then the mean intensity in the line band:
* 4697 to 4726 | -2.5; 17.3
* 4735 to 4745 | -1.3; 17.4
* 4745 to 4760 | -0.9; 16.1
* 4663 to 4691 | 0.0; 16.6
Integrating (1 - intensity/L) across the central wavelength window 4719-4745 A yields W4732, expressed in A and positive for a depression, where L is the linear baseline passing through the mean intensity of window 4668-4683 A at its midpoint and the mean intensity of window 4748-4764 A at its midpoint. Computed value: -2.2 A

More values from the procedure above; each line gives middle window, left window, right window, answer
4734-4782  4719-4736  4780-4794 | 2.8 A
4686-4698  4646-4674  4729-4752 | 0.1 A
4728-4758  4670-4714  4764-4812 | -2.9 A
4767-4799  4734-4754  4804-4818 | 3.9 A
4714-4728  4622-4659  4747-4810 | -0.8 A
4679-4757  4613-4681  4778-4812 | -4.2 A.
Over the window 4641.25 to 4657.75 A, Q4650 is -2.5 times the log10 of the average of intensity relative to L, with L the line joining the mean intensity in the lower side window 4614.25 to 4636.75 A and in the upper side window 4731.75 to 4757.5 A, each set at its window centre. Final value 0.08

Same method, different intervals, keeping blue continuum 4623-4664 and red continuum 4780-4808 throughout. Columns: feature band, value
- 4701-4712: -0.07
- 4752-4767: 0.09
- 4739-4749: -0.09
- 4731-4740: -0.15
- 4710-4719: -0.13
